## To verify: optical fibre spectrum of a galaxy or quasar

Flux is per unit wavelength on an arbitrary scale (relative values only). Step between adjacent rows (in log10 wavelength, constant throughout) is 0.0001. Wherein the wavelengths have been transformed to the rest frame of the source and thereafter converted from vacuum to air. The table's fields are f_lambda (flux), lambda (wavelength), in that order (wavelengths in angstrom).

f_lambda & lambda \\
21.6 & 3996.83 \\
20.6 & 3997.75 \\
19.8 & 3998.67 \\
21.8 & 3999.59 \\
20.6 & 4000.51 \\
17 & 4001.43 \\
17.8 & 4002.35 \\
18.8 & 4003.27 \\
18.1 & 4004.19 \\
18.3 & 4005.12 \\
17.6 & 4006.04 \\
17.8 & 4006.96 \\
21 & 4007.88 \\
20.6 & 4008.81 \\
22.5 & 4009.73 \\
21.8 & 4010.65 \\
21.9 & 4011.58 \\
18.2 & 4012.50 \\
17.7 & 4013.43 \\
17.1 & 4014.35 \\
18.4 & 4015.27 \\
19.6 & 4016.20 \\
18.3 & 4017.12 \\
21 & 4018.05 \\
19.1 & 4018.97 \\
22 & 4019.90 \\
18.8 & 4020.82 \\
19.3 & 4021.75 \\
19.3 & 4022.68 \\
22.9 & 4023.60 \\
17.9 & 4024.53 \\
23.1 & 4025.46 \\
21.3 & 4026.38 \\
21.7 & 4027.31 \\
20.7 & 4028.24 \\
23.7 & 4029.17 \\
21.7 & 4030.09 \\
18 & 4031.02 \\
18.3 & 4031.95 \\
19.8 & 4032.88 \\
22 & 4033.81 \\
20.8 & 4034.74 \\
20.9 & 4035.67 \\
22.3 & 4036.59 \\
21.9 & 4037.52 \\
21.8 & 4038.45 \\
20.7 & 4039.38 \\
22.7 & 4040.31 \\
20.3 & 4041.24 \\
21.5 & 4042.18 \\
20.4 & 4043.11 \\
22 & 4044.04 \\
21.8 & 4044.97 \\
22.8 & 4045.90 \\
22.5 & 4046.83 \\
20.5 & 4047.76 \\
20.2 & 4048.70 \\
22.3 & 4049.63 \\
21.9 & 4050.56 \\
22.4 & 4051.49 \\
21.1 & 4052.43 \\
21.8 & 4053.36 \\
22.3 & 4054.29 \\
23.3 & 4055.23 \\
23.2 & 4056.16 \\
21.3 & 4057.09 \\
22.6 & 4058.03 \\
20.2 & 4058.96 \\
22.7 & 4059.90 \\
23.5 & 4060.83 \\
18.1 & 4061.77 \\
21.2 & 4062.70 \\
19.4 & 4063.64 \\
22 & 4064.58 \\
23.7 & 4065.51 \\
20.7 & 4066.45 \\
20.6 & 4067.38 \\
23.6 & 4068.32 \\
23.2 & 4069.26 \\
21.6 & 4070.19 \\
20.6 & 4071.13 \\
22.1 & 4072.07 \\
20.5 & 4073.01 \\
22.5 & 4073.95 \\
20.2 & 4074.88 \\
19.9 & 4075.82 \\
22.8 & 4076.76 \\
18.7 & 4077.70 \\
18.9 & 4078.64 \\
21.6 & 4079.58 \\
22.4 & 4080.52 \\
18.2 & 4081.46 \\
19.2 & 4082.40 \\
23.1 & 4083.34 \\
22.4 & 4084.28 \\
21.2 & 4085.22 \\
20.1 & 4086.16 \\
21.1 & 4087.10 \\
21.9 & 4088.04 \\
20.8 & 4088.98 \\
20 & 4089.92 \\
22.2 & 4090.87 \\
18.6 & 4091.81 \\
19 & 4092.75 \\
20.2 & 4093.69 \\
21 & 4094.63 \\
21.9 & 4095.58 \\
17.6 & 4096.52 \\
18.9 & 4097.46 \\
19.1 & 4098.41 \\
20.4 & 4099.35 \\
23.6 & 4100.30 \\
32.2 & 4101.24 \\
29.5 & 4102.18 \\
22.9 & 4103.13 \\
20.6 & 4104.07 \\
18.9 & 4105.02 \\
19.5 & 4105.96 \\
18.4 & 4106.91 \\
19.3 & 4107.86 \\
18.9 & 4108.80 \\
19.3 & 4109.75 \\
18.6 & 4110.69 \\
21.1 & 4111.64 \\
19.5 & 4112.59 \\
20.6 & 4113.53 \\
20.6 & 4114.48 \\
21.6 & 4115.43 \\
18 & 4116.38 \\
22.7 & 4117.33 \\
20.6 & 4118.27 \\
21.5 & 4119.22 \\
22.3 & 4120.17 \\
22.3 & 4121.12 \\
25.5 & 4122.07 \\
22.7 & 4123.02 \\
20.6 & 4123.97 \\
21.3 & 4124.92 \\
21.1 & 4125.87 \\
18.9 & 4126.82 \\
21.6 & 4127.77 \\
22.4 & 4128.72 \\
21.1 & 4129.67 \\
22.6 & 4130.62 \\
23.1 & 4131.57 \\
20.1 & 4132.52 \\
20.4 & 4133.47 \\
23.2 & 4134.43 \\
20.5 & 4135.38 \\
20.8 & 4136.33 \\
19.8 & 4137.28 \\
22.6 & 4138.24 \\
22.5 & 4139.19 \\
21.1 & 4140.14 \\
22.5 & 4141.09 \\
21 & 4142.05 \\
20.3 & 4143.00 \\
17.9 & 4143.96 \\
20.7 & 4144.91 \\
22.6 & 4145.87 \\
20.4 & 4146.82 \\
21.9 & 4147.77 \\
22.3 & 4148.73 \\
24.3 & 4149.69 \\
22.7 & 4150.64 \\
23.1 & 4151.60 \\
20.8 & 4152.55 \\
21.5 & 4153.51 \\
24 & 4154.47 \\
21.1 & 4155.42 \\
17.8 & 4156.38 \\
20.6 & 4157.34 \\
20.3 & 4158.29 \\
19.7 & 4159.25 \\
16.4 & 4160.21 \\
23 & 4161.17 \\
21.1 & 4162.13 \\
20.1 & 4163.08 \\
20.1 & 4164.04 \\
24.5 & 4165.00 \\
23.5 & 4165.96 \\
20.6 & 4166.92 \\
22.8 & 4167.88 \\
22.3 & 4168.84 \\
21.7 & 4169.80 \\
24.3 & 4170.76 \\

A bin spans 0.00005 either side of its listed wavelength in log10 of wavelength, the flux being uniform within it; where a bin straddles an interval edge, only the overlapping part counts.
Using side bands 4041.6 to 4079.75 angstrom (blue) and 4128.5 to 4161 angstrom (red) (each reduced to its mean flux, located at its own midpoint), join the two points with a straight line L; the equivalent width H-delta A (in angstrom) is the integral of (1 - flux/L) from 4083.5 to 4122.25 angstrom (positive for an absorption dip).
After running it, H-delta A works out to 0.56 angstrom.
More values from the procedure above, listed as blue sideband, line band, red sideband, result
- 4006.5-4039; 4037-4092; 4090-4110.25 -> -1.7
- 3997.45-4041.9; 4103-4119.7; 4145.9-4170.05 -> 0.8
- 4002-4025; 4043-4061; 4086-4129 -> -1.6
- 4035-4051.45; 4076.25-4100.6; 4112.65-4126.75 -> 1.0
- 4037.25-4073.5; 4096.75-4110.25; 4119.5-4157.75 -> 0.1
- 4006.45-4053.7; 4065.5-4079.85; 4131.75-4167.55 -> -0.2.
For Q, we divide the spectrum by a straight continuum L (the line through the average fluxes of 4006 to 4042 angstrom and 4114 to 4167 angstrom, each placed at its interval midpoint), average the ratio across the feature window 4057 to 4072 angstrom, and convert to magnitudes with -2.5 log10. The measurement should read -0.04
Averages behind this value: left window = 20.4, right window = 21.4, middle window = 21.6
